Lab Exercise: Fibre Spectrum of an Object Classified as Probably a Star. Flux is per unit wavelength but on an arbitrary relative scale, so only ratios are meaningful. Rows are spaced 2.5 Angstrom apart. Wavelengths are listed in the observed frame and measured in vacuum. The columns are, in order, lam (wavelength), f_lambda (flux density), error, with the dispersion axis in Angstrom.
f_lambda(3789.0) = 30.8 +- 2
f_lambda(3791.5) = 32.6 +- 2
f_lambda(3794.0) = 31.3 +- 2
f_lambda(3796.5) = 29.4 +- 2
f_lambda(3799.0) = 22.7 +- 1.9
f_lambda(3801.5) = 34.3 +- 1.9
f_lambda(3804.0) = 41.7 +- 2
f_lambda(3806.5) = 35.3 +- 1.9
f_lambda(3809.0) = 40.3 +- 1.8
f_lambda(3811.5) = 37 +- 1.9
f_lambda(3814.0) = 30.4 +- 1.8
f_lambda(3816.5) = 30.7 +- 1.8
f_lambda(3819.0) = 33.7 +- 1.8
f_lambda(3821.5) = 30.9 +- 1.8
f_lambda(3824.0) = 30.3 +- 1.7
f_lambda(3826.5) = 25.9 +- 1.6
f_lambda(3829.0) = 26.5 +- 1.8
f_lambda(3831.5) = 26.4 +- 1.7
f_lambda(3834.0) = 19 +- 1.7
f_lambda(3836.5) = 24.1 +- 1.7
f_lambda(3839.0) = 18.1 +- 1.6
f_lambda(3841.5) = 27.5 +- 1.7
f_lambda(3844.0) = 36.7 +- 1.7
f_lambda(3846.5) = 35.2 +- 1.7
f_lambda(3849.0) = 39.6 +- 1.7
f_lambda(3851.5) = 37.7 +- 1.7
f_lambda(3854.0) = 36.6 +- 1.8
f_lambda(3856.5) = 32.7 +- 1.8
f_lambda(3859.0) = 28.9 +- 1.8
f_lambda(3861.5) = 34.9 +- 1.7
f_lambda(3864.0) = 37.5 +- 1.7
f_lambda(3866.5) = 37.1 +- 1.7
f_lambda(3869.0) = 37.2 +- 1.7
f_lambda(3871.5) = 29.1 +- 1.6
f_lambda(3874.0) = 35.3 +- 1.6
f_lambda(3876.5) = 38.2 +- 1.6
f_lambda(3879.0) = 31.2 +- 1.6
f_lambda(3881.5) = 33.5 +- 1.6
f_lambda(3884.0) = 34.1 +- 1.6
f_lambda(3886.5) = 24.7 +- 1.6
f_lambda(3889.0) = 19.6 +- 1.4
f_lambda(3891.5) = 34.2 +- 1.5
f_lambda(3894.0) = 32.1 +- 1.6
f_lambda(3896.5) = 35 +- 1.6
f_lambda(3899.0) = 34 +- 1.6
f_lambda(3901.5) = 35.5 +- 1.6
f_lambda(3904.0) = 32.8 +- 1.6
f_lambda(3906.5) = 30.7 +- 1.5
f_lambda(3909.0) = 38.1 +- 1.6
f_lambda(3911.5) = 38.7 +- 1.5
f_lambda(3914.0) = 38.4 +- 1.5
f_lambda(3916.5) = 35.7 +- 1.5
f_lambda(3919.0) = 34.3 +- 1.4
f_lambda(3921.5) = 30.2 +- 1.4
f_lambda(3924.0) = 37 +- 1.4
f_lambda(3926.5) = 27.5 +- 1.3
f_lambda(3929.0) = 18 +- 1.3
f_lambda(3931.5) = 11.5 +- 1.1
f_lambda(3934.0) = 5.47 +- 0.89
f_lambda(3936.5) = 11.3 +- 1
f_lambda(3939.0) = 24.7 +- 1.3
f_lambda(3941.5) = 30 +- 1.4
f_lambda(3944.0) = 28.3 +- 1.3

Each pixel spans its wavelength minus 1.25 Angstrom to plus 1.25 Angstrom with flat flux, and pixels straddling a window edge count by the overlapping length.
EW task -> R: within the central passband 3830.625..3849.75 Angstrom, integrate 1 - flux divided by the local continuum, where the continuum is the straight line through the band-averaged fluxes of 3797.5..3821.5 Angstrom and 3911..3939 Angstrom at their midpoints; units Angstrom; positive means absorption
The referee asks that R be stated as 2.1 Angstrom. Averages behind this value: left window 33.8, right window 25.8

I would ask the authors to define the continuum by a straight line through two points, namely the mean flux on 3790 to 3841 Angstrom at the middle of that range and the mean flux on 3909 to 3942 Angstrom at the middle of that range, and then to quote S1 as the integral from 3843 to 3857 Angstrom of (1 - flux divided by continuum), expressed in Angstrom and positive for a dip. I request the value -3.7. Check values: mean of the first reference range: 30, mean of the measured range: 36.6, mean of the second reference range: 26.7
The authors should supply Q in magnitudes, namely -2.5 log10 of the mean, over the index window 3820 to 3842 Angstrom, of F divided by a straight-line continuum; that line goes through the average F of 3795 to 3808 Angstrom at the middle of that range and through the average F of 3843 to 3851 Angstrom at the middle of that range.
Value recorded 0.365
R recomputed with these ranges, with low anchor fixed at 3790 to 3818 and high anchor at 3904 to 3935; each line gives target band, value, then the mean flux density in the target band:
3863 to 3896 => -2.2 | 32.6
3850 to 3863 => -1.2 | 34.3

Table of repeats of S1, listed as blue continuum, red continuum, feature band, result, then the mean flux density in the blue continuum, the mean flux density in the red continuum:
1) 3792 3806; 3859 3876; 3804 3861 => 3.53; 32.1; 34.9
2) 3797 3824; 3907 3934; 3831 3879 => -0.58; 33.4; 29.8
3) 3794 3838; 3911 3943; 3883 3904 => -2.93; 30.5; 26.1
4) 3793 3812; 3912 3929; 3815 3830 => 1.78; 33.9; 32.9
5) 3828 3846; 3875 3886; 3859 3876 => -1.94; 25.9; 33.6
